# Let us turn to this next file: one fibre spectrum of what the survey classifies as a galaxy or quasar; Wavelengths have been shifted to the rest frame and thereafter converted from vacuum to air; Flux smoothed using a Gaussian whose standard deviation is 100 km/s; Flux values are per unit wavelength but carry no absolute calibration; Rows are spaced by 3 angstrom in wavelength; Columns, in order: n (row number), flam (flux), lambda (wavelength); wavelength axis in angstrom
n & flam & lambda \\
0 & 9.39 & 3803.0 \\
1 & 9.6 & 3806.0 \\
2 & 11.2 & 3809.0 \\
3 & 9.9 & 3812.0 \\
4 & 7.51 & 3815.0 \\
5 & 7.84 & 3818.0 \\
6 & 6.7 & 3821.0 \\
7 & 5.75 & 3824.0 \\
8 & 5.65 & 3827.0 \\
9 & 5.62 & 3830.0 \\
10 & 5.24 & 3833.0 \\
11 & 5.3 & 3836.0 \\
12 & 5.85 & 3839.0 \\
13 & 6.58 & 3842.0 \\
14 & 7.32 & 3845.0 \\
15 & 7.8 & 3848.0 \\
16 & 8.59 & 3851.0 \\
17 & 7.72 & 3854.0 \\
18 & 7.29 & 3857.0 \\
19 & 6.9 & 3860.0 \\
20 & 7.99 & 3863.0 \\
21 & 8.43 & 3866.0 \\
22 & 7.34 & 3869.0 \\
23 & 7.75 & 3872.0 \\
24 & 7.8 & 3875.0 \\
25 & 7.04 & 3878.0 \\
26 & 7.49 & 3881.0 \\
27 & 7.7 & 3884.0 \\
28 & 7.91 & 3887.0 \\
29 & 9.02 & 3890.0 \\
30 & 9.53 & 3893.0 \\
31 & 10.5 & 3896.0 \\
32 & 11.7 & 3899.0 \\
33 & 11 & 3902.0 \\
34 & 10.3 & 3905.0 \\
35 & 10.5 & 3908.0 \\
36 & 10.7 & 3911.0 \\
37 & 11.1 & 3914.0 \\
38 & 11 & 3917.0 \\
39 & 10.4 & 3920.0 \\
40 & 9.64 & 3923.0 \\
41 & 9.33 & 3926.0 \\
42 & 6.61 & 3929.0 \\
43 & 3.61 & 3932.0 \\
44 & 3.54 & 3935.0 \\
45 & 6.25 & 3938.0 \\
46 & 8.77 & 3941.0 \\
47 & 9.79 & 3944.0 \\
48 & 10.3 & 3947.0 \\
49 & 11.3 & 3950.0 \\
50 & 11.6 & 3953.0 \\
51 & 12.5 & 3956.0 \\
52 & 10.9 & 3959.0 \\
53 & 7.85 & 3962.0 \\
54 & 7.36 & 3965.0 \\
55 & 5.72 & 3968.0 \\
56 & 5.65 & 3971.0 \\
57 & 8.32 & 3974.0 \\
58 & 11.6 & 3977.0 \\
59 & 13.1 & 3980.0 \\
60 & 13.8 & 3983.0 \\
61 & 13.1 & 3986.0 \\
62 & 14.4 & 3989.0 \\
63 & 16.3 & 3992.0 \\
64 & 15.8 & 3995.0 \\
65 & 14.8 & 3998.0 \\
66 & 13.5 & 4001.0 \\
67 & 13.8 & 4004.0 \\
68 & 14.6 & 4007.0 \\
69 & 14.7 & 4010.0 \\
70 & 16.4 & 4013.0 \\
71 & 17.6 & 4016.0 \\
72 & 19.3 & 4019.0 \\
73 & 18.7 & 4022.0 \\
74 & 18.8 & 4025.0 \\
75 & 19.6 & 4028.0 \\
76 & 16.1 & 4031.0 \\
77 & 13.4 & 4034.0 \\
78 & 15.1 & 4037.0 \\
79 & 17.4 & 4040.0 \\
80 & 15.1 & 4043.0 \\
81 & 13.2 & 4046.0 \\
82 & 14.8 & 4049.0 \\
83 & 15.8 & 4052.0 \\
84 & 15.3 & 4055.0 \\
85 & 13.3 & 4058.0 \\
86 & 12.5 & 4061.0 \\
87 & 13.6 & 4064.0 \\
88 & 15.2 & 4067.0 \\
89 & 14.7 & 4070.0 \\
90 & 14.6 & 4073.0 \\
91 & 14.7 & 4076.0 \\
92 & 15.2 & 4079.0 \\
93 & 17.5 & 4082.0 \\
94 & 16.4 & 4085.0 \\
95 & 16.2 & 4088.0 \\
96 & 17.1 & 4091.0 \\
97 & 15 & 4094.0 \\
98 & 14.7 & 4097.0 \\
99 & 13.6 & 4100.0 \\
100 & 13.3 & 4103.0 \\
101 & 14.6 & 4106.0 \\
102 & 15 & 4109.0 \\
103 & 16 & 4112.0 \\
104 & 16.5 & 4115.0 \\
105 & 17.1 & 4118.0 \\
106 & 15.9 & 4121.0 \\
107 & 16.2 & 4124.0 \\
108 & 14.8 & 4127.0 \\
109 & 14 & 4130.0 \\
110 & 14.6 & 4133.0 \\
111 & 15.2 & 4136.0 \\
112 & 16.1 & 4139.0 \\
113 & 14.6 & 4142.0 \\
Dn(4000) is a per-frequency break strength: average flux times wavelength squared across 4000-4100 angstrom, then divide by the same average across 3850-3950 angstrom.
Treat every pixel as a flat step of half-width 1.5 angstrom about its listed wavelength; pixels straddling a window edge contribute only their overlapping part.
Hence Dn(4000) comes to 1.9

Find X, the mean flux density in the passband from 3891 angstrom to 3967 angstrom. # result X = 9.42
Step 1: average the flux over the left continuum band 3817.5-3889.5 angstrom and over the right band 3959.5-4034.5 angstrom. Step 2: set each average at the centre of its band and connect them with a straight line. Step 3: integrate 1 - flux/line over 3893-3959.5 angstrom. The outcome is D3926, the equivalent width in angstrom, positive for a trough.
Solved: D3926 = 4.9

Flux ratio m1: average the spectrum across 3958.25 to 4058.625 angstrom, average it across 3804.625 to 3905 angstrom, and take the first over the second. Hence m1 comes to 1.8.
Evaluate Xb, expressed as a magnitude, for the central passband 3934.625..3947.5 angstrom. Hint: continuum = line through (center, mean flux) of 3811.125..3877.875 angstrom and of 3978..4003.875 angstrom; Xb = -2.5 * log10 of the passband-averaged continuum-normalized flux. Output 0.443 mag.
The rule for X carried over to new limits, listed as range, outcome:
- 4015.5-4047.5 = 16.7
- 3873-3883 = 7.47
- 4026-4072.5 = 15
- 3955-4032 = 13.6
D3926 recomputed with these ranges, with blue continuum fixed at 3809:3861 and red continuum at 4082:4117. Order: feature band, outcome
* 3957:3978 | 5.63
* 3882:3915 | -3.15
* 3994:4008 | -2.45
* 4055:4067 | 0.46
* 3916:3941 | 6.01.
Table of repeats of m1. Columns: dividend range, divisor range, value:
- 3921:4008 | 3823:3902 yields 1.37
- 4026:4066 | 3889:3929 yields 1.47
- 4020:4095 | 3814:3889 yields 2.20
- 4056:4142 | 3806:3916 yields 1.85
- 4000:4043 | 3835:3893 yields 2.17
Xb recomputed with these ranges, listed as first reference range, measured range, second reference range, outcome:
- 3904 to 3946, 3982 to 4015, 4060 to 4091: -0.23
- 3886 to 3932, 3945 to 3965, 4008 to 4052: 0.17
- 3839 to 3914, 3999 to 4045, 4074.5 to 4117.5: -0.23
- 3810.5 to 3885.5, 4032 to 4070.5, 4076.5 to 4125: -0.05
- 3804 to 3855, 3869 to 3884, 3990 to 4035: 0.27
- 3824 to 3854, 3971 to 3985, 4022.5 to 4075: 0.11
